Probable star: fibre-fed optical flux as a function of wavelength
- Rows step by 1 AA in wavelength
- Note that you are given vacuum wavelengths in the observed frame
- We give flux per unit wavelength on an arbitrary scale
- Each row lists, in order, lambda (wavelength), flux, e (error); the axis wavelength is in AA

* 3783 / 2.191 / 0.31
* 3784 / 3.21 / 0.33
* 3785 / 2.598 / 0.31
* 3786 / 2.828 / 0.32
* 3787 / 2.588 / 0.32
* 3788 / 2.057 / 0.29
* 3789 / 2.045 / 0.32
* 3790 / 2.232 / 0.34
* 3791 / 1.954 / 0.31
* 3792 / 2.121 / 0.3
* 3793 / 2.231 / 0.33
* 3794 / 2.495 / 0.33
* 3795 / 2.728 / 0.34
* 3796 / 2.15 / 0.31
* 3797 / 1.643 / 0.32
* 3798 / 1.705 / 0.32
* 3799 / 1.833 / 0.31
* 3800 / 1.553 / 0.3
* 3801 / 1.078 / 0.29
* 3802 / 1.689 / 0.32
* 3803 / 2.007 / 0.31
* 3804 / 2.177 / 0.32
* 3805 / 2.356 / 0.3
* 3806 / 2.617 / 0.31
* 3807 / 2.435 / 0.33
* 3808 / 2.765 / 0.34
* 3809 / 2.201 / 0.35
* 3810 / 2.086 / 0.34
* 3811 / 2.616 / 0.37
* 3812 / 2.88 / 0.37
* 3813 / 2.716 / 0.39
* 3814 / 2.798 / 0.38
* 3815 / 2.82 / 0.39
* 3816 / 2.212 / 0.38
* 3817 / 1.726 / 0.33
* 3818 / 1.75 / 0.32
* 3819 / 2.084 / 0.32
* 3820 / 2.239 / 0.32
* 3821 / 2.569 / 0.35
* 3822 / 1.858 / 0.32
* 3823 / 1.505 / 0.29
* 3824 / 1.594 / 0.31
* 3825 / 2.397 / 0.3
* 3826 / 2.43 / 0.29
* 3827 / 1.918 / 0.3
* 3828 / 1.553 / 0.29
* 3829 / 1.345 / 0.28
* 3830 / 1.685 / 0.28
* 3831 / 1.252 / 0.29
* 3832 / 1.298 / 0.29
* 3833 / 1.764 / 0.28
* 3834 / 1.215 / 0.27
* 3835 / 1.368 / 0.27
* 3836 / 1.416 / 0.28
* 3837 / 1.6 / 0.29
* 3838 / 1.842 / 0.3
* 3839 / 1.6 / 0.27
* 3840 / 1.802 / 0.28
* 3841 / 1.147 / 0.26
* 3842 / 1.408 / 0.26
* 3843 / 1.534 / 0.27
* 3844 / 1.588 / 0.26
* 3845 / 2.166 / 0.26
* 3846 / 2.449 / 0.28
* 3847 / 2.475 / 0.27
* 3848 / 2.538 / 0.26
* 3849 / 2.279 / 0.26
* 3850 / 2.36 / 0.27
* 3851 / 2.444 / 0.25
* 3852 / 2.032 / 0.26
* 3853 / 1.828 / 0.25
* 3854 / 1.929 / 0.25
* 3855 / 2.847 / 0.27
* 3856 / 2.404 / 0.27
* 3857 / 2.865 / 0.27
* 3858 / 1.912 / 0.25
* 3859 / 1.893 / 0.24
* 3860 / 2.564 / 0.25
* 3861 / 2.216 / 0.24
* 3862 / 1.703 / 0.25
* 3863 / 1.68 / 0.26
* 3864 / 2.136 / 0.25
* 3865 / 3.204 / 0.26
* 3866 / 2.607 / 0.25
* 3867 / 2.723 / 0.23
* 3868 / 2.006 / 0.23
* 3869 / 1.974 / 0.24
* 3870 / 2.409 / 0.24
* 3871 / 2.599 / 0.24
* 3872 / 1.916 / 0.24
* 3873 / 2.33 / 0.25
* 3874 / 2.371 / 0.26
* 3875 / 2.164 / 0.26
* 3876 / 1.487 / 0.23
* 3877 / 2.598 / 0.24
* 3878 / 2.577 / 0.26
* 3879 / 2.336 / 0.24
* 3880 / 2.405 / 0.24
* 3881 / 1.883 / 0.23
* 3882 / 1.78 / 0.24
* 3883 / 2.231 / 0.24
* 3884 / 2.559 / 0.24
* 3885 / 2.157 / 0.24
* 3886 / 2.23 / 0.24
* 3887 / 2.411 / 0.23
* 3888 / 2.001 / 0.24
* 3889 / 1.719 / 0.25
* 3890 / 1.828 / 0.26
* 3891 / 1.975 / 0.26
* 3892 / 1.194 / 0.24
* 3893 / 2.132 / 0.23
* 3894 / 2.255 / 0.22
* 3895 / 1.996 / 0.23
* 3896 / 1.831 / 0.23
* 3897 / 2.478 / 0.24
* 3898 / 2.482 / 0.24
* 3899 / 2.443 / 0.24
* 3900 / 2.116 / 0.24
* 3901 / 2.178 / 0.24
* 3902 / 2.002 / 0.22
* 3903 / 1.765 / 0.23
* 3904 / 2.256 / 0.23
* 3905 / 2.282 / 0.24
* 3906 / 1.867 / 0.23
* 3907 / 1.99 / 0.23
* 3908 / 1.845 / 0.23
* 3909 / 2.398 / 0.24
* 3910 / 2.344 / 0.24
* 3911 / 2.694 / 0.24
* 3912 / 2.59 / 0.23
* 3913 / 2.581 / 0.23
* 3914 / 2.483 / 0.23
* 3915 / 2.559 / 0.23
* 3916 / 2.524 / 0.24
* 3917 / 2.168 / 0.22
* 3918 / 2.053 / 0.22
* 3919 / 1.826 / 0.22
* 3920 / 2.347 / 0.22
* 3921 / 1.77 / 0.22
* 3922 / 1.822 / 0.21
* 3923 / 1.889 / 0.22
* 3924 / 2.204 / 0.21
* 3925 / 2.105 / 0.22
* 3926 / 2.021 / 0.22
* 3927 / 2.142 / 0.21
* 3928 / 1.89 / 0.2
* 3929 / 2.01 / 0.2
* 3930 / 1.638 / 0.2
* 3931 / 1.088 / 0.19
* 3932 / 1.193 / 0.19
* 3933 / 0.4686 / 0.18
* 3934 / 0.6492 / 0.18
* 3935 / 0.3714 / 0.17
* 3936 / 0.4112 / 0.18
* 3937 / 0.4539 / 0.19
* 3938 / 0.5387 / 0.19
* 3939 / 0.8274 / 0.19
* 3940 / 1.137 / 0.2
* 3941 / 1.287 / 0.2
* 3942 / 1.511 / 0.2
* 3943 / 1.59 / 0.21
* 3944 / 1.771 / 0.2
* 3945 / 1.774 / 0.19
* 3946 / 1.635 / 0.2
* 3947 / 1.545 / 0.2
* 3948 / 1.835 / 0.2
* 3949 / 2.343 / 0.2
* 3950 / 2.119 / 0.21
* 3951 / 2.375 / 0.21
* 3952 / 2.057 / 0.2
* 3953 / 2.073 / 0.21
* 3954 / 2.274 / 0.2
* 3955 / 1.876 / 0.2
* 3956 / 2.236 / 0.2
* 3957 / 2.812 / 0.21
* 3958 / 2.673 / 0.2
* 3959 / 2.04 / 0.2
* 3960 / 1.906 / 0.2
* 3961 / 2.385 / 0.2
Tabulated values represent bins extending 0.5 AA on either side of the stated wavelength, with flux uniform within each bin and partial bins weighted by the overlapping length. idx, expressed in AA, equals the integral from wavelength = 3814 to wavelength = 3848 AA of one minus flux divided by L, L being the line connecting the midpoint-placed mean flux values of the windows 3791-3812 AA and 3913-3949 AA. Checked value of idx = 3.2 AA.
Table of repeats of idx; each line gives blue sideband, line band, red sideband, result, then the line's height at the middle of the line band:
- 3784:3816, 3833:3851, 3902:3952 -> 2.4 AA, 2.11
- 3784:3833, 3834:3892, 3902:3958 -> -3.2 AA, 1.99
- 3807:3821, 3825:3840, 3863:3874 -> 4.7 AA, 2.38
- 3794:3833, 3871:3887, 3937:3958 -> -2.5 AA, 1.92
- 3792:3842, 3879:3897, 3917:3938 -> -4.1 AA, 1.67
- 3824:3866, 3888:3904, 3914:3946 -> -2.9 AA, 1.72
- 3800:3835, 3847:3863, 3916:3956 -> -2.8 AA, 1.91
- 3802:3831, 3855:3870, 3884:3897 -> -1.6 AA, 2.07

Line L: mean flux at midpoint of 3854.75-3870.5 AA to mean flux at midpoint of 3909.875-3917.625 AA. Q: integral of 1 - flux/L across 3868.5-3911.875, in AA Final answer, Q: 4.6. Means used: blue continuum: 2.31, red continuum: 2.49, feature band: 2.15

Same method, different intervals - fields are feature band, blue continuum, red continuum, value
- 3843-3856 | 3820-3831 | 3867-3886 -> -1.2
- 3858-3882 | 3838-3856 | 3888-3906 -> -2.3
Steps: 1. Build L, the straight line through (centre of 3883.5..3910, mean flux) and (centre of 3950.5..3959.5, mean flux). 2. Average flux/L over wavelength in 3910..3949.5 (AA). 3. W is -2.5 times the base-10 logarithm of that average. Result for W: 0.277 mag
